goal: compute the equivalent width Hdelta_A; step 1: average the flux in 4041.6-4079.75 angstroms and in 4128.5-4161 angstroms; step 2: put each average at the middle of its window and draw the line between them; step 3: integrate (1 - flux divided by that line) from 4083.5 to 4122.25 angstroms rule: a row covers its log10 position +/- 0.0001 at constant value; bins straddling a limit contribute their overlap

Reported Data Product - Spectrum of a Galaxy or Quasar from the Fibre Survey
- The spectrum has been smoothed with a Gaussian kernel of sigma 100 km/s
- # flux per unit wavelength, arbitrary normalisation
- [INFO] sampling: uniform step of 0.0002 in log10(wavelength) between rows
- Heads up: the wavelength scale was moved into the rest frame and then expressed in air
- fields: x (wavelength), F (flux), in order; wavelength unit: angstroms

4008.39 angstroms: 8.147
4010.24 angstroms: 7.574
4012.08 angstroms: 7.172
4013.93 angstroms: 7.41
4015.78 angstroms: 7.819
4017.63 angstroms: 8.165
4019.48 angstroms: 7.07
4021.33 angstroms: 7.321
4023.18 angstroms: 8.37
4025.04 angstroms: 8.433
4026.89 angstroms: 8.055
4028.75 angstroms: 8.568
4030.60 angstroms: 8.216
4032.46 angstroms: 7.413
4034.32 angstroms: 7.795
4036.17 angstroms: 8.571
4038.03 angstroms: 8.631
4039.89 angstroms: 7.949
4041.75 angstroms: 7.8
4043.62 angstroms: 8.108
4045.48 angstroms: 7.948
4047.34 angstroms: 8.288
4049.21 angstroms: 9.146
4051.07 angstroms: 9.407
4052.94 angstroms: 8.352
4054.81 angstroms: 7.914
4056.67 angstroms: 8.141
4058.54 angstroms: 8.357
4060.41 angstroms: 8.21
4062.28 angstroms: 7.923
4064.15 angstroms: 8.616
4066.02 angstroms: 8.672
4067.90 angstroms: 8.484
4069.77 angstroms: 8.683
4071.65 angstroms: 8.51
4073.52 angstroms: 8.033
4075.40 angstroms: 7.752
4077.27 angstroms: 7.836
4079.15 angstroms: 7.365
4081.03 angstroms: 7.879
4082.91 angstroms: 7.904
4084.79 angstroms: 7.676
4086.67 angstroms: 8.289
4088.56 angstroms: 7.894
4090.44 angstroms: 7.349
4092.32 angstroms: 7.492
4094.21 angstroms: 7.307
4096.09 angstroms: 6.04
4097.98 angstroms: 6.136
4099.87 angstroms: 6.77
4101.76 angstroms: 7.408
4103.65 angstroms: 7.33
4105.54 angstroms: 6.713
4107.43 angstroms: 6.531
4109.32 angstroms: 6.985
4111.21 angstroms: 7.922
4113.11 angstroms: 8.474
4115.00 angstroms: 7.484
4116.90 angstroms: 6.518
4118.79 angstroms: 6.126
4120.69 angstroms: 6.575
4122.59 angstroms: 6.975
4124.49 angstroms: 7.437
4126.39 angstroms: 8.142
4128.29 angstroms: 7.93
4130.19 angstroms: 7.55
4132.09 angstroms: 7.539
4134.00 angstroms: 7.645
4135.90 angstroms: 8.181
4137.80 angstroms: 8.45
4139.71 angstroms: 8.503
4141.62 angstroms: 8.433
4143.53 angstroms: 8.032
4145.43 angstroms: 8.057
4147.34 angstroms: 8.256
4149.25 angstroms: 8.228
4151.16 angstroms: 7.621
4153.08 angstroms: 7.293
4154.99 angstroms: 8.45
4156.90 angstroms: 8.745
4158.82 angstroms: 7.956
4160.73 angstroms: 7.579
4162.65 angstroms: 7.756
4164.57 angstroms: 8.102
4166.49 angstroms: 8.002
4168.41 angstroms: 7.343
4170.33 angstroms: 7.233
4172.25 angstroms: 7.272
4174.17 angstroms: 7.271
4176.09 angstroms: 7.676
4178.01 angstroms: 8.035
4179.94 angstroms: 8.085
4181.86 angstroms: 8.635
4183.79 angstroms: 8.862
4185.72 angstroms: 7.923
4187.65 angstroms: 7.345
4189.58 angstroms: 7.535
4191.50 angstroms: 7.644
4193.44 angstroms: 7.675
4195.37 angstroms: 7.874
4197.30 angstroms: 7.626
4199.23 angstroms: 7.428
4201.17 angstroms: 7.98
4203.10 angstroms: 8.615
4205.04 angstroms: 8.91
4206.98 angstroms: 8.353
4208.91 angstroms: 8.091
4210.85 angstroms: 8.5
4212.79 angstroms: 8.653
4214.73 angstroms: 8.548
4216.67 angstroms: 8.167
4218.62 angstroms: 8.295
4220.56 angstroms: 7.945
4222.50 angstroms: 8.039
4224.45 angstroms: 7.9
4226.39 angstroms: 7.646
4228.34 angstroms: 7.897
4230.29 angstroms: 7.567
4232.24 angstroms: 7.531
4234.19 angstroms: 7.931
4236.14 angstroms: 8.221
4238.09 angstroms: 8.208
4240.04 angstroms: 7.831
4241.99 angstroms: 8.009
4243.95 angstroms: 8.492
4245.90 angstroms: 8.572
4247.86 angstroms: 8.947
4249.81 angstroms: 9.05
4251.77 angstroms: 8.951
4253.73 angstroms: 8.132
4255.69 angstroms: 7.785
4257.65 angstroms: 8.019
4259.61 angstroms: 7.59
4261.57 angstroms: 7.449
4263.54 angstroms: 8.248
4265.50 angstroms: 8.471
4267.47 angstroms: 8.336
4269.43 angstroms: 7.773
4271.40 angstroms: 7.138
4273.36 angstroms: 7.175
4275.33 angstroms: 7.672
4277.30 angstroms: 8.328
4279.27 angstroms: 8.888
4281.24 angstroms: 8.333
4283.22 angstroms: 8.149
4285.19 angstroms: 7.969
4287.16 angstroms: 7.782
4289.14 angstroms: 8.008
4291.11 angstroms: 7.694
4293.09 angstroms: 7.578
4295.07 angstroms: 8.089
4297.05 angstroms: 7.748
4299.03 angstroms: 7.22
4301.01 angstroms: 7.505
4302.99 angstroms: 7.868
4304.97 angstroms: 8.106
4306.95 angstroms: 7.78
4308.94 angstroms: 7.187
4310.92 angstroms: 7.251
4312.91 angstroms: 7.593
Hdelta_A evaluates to 4.8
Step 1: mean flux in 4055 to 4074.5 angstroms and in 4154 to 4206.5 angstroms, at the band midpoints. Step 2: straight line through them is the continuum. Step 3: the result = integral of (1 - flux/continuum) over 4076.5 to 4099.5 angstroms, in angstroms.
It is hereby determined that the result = 2.4 angstroms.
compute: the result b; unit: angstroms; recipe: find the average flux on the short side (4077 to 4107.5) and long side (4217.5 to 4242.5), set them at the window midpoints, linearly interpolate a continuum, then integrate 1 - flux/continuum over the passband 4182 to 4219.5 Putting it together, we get -1.6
